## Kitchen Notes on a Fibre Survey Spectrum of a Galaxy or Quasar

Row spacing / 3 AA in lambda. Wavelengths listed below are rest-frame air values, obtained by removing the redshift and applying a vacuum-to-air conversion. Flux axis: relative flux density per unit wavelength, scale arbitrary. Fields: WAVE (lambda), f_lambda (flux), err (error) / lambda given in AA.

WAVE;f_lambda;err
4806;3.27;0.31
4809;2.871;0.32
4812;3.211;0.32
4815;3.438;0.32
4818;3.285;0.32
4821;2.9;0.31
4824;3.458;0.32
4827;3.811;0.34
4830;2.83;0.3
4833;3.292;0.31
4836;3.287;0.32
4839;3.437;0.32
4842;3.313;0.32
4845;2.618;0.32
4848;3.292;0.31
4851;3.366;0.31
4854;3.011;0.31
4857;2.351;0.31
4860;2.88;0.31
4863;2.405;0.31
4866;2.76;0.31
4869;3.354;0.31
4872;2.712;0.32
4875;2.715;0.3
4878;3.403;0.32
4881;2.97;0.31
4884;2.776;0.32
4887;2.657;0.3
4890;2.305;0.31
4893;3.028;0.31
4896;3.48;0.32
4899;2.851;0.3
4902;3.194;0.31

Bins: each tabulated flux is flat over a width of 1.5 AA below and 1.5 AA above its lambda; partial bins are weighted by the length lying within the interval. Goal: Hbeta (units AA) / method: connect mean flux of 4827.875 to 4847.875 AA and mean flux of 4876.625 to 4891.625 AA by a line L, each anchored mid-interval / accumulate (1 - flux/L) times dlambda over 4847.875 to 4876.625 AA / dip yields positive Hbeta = 1.11 AA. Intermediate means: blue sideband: 3.16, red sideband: 2.82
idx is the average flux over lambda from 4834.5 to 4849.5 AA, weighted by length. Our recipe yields 3.19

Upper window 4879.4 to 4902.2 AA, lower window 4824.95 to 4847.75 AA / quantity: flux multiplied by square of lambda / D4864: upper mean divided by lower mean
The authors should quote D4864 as 0.91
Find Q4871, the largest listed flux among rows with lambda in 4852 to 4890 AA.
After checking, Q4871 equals 3.403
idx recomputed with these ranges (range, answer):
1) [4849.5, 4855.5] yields 3.19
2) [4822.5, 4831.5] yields 3.37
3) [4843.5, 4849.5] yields 2.95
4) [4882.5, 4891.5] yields 2.58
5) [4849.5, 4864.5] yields 2.8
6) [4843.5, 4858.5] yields 2.93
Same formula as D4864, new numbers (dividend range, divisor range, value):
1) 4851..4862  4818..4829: 0.85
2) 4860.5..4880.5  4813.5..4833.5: 0.90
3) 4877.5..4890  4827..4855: 0.90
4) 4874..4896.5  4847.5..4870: 1.01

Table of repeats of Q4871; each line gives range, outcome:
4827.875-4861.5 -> 3.437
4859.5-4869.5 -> 3.354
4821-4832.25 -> 3.811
